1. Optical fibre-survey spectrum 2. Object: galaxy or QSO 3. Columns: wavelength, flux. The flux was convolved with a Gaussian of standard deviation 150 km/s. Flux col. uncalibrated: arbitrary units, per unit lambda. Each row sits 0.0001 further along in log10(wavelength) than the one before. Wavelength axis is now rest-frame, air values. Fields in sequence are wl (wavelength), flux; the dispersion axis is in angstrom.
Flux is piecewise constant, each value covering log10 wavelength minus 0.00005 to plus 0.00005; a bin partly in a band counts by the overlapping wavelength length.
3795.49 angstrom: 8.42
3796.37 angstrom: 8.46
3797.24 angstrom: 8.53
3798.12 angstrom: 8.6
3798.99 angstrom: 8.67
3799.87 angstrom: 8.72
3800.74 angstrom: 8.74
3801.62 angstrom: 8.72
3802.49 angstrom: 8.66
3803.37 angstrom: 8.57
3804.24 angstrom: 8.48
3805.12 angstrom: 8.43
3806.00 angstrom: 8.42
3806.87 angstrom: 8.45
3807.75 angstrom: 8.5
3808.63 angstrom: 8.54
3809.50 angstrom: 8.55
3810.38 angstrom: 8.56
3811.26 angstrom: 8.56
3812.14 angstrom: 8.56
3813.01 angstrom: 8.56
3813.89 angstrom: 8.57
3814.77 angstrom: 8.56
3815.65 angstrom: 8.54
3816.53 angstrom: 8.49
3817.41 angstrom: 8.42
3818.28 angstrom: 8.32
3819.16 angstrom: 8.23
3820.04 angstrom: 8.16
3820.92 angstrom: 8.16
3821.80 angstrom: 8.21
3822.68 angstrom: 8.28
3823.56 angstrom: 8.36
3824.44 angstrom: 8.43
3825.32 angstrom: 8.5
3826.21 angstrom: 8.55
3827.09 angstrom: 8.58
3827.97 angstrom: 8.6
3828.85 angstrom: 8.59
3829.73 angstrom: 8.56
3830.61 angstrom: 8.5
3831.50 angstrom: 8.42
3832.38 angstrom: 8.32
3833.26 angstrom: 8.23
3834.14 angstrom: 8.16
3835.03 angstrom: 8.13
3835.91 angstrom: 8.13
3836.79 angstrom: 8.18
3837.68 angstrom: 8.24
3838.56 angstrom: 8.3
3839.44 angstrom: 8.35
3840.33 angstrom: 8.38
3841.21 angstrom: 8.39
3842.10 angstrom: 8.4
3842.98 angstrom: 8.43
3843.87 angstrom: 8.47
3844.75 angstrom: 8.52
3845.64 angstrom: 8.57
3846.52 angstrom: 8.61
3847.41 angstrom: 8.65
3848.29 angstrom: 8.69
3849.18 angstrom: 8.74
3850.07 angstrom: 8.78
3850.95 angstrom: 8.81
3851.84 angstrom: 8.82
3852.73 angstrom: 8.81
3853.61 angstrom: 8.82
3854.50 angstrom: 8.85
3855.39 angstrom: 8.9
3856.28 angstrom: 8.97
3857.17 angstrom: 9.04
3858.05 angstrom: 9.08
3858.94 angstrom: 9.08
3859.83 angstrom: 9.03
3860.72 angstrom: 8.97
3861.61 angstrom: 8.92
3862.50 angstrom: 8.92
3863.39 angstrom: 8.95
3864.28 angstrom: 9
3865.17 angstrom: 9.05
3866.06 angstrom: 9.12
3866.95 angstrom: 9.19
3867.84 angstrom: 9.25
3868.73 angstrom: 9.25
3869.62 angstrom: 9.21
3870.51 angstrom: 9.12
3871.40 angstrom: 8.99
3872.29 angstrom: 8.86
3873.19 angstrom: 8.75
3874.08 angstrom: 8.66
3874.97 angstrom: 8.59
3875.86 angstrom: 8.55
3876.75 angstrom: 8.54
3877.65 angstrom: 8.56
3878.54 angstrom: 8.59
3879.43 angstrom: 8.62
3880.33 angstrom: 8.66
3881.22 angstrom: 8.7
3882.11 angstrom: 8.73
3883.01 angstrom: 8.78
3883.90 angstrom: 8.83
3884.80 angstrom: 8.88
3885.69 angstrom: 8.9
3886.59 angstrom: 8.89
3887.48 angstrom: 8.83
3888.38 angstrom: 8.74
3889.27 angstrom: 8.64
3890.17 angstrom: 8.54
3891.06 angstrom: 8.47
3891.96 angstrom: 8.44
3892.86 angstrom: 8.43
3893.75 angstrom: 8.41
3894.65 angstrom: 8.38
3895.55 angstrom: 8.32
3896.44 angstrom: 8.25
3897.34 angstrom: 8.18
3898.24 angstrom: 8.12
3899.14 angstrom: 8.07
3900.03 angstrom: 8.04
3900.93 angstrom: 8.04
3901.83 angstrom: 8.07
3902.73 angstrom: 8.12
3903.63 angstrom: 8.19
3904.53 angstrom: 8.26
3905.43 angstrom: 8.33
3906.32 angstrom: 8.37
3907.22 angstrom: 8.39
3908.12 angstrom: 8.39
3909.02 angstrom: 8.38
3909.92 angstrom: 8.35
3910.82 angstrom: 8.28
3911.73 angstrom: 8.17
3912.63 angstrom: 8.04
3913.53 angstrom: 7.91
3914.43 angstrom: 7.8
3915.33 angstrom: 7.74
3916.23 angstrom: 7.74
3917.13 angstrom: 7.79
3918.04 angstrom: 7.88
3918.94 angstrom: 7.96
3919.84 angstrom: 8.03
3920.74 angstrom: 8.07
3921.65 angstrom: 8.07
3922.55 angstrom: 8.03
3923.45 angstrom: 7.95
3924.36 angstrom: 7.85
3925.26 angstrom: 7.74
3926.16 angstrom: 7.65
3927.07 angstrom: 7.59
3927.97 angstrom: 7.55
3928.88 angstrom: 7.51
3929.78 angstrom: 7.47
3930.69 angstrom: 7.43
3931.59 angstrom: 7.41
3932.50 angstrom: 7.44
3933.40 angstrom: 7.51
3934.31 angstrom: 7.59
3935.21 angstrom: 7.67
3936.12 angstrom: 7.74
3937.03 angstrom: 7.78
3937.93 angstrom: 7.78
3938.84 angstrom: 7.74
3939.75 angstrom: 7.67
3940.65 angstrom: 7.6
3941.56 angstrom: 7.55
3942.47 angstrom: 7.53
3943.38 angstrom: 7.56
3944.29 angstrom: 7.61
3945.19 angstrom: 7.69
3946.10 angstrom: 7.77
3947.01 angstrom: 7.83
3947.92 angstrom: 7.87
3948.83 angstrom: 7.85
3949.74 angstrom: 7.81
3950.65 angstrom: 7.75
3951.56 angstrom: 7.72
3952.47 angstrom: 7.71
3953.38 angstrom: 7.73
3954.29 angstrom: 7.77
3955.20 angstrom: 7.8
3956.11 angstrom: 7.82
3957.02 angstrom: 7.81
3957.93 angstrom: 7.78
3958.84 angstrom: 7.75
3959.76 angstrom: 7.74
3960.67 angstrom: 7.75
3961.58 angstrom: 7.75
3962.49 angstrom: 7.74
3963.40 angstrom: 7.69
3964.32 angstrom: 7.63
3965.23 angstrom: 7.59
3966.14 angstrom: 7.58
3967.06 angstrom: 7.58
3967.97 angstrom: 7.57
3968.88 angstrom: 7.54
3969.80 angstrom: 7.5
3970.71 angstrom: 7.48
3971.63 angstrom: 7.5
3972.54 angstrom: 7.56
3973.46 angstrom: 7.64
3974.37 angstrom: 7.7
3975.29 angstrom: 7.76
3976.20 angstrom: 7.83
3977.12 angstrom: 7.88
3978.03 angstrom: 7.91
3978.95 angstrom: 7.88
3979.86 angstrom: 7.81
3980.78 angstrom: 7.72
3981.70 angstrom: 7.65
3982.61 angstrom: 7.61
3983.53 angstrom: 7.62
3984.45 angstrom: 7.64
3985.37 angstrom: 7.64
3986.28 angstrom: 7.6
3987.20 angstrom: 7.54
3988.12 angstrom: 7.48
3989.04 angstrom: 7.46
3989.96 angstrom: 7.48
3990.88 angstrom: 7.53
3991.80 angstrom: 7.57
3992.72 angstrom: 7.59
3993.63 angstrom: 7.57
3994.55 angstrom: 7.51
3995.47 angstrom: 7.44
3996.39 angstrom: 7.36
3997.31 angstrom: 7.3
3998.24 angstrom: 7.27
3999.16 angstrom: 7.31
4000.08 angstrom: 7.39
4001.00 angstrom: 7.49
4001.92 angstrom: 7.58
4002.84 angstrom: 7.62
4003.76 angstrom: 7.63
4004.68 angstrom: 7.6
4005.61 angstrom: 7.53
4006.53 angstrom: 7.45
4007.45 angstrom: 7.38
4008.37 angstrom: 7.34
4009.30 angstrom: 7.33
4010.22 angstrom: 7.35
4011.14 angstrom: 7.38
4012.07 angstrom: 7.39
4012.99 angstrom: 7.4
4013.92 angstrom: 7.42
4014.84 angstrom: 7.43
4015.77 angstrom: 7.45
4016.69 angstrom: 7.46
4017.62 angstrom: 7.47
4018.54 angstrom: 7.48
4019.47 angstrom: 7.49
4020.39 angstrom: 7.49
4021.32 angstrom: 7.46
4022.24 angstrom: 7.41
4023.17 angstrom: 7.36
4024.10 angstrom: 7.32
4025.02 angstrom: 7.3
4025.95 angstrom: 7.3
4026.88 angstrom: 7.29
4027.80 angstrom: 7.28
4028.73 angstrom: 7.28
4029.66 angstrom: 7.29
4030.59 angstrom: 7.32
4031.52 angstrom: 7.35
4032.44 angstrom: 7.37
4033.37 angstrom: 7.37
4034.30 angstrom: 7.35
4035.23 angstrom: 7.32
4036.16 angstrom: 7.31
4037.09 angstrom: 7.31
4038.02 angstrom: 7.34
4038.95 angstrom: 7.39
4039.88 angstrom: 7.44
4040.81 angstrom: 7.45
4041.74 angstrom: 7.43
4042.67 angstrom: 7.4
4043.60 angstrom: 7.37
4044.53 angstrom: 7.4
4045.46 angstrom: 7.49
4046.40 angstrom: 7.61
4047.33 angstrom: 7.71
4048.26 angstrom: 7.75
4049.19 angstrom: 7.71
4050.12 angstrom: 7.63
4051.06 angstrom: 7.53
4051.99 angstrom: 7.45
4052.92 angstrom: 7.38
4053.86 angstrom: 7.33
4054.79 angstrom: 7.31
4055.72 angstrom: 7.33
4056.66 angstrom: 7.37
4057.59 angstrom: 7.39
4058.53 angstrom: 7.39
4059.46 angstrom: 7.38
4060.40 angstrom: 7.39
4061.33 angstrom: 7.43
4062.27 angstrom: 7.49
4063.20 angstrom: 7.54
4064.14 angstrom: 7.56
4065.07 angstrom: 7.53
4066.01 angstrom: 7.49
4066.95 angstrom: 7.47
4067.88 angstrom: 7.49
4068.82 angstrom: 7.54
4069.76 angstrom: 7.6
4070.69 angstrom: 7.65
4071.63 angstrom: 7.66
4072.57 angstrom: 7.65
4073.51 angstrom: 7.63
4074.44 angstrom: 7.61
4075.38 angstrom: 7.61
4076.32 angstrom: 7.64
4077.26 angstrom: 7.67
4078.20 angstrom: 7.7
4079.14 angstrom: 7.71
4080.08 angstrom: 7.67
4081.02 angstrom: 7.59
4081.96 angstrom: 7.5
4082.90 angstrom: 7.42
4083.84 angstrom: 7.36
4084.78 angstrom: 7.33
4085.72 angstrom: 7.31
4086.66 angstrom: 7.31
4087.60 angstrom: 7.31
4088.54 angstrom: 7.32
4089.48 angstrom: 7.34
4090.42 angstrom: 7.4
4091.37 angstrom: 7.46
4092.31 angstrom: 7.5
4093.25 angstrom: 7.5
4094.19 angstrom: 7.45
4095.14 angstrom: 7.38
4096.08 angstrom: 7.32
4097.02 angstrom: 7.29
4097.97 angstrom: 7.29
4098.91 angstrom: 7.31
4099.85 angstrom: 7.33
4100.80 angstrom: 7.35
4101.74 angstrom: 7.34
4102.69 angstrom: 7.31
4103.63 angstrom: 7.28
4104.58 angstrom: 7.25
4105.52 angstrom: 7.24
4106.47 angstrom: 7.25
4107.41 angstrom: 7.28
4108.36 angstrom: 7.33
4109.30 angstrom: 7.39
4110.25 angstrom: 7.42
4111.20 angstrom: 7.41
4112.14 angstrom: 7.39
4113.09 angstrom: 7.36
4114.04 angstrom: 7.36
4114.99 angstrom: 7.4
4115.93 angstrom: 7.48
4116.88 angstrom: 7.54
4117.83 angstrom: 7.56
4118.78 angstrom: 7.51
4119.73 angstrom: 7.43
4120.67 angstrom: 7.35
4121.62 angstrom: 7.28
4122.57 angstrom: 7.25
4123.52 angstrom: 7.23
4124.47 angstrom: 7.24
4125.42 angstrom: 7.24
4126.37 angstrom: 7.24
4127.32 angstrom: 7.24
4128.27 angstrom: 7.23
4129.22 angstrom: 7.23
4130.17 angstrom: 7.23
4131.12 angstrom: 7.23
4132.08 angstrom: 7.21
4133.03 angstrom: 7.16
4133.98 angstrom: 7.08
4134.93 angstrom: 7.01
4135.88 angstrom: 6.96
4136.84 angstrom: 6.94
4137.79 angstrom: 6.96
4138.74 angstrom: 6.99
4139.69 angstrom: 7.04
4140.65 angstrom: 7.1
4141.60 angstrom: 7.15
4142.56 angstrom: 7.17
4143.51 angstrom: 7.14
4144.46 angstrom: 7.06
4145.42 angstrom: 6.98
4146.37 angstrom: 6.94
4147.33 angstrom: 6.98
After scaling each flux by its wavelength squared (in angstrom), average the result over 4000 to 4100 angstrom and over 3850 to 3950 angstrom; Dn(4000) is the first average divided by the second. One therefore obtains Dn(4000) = 0.97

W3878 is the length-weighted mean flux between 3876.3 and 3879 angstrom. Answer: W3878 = 8.57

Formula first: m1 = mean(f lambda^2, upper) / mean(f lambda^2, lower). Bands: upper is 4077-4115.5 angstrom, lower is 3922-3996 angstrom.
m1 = 1.03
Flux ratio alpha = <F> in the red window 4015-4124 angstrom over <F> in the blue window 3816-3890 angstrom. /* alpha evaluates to 0.86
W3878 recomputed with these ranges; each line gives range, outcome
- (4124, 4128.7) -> 7.24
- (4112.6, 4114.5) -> 7.34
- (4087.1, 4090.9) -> 7.34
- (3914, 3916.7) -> 7.77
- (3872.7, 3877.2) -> 8.61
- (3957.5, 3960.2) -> 7.74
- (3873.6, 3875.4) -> 8.65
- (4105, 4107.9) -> 7.26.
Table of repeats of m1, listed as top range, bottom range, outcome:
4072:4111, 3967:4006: 1.03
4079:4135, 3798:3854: 1.00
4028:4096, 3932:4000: 1.02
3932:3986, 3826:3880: 0.93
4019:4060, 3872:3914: 0.94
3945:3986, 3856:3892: 0.91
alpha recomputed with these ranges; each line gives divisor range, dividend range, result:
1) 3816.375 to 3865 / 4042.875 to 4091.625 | 0.88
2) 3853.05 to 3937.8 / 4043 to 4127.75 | 0.89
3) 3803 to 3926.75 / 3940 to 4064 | 0.89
